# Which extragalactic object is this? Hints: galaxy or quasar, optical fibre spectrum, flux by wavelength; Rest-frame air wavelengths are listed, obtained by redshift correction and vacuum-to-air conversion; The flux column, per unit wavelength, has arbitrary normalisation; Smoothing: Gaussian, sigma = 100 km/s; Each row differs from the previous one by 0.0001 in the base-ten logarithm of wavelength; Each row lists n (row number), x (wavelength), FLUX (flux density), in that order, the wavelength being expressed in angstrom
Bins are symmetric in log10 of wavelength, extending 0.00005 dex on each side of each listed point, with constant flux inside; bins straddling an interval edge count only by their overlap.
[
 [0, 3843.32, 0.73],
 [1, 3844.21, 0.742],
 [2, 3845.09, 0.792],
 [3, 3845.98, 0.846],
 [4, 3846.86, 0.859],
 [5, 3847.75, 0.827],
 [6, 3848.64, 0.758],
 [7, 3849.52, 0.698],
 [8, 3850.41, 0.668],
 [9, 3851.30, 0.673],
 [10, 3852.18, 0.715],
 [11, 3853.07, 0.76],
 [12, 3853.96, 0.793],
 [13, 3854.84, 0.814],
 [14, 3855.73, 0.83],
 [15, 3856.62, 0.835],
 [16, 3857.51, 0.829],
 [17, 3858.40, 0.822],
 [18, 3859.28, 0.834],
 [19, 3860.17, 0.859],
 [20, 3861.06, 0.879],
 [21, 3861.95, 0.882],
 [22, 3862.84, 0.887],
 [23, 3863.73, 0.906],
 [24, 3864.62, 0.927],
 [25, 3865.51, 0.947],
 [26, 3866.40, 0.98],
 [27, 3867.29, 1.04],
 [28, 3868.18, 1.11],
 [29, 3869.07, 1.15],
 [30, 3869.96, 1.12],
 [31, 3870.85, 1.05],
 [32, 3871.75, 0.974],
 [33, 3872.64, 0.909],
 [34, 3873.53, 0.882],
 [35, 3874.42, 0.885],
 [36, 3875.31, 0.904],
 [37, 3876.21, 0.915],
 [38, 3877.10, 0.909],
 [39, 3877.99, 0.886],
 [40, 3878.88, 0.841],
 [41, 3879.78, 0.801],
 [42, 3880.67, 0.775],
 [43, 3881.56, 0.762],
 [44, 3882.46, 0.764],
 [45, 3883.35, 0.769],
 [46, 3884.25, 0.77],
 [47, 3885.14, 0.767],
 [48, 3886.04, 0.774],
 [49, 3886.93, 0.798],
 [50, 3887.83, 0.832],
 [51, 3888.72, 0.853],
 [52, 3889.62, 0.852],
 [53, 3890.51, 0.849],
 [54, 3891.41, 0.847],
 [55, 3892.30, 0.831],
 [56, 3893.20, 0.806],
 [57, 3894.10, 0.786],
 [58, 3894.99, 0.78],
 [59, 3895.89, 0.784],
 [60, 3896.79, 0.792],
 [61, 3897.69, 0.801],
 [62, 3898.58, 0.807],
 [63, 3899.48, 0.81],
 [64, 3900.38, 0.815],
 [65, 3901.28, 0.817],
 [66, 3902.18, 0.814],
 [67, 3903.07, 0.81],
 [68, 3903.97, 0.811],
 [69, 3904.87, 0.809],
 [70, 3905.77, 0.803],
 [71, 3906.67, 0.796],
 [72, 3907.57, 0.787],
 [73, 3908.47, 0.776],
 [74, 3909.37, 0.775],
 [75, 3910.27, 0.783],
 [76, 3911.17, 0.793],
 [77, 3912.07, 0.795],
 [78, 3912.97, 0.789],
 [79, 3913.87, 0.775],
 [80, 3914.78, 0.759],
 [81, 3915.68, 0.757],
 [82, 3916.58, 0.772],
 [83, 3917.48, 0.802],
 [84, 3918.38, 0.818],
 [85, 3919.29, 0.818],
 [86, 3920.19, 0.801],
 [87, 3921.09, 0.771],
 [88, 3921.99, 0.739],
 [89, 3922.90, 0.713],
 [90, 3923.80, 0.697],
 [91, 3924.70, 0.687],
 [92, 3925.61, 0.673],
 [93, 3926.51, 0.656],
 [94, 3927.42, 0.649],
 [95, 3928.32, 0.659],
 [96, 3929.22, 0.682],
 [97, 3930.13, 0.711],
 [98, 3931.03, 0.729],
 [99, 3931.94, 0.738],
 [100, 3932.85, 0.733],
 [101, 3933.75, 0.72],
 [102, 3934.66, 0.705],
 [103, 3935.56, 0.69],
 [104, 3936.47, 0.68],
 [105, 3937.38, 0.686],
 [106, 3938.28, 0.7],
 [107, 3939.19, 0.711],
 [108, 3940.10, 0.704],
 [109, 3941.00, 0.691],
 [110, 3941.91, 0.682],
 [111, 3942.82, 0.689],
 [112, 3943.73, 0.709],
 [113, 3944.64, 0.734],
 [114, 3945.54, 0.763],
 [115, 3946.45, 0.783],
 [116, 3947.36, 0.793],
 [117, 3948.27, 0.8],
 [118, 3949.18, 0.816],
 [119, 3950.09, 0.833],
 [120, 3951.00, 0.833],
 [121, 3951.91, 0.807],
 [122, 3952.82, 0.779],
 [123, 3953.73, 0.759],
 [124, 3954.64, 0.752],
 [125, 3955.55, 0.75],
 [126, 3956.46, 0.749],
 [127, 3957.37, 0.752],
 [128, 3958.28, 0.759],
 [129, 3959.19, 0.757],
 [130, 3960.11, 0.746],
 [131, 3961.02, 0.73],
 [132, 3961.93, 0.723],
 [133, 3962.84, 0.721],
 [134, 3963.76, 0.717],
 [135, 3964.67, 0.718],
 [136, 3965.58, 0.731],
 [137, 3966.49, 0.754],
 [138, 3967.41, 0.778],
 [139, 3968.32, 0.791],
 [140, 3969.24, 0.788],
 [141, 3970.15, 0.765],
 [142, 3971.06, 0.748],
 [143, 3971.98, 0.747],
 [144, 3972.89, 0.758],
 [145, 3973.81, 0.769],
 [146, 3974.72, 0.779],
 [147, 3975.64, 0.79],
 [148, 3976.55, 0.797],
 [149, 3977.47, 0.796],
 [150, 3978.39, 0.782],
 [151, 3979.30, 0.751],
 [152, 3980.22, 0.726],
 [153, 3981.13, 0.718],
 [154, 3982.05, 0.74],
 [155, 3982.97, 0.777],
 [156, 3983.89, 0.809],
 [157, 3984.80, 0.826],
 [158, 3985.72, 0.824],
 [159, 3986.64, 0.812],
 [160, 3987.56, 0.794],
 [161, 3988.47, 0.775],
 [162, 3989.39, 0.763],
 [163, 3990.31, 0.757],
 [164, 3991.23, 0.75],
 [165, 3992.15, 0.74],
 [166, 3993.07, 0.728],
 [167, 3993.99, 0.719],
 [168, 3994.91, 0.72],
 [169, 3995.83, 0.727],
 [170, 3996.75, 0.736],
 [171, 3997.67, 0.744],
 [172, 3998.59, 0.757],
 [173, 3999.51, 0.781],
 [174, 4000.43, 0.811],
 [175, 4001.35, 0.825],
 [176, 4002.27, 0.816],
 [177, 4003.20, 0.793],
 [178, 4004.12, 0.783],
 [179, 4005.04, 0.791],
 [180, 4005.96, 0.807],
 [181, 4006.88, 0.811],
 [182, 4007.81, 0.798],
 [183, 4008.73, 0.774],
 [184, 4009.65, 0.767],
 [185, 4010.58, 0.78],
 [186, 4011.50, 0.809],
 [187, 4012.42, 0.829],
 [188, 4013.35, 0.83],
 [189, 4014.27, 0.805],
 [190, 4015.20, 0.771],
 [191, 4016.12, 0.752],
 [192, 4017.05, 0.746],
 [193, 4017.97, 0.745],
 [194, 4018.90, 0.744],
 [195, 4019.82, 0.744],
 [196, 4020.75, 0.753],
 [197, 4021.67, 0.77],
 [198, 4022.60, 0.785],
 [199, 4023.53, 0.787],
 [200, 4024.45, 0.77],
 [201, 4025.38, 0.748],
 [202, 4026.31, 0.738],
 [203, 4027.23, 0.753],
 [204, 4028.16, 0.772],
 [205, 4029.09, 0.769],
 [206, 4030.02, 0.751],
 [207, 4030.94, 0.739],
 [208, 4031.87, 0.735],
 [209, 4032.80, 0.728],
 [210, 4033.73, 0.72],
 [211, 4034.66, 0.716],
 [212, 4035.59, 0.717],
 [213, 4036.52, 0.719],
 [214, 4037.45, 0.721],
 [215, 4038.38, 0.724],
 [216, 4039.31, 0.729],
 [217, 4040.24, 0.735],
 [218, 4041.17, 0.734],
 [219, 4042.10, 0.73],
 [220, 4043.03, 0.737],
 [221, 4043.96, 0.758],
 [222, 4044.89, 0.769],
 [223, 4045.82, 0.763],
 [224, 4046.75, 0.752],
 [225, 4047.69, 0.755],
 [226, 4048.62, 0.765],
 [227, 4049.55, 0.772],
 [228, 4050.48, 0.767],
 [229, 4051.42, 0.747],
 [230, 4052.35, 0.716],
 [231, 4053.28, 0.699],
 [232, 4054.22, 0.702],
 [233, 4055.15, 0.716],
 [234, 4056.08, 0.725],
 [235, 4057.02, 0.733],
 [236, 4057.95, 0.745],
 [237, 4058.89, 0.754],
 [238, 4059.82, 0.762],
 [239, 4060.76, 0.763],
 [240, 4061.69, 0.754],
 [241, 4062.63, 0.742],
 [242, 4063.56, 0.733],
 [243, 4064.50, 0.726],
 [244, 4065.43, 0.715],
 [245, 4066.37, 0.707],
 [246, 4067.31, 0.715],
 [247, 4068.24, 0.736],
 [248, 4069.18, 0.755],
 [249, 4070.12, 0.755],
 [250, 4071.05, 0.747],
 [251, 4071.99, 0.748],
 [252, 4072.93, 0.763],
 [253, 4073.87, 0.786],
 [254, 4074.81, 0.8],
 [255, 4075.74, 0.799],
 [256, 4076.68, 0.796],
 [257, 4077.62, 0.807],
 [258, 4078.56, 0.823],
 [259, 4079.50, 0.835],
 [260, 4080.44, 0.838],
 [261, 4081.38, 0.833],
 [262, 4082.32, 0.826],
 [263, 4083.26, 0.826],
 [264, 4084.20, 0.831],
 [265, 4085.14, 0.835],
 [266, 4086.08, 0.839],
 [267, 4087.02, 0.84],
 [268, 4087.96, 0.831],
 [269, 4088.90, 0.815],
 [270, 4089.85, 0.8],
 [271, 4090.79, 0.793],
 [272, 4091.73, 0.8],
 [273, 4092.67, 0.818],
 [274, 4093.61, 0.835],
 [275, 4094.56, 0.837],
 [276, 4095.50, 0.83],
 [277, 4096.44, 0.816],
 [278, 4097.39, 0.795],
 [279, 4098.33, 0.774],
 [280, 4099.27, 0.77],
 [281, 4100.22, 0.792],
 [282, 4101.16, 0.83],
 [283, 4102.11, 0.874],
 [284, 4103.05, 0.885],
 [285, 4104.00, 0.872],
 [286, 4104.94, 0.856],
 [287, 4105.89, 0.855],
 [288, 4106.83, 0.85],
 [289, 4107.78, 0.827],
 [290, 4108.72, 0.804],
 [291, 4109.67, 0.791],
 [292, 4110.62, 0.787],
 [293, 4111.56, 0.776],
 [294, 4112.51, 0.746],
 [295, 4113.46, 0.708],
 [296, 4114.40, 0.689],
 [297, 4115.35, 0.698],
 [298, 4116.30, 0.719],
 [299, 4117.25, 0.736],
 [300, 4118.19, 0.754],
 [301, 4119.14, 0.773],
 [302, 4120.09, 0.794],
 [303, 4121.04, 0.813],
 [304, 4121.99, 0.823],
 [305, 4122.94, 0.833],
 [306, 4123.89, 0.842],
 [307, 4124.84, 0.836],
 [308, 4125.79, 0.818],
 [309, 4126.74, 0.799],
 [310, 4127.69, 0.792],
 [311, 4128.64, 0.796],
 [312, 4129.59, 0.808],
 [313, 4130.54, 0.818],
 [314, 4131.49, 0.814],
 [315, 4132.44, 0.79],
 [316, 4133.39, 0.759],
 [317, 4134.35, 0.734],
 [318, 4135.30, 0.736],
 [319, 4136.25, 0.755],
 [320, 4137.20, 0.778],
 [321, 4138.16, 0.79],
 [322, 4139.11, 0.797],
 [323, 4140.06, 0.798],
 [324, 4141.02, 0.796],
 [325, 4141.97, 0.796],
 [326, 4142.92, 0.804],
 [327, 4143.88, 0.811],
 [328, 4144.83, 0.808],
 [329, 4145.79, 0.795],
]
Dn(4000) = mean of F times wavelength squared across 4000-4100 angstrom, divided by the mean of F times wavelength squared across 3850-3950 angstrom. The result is 1.0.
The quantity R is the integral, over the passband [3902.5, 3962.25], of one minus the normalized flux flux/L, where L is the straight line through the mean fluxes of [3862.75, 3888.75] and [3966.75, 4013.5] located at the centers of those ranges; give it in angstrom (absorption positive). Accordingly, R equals 6.2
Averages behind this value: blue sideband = 0.897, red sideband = 0.776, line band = 0.749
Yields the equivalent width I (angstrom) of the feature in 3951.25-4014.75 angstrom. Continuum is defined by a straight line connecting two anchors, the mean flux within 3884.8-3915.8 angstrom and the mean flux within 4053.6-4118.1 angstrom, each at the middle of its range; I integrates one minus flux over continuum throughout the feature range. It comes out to 2.0 angstrom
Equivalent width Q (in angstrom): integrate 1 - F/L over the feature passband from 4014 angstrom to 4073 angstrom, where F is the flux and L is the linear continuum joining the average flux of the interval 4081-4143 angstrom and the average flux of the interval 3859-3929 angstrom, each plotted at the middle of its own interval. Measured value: 4.8 angstrom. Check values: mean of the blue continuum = 0.827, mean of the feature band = 0.744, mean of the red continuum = 0.801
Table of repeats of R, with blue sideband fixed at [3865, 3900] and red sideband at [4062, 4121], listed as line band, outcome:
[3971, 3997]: 2.1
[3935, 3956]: 2.5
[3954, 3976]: 2.2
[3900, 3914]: 1.0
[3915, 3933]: 2.6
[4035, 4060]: 2.2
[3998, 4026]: 1.3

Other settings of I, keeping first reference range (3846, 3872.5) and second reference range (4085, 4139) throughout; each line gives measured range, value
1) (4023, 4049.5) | 2.5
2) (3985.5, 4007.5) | 1.6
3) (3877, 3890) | 0.9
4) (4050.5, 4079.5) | 2.2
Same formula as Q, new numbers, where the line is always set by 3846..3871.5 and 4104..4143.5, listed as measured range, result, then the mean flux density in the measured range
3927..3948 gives 3.39 angstrom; 0.712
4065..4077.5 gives 0.75 angstrom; 0.757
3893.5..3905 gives 0.78 angstrom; 0.803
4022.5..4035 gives 1.05 angstrom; 0.75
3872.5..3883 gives 0.21 angstrom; 0.851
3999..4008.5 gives 0.30 angstrom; 0.801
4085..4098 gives -0.33 angstrom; 0.819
